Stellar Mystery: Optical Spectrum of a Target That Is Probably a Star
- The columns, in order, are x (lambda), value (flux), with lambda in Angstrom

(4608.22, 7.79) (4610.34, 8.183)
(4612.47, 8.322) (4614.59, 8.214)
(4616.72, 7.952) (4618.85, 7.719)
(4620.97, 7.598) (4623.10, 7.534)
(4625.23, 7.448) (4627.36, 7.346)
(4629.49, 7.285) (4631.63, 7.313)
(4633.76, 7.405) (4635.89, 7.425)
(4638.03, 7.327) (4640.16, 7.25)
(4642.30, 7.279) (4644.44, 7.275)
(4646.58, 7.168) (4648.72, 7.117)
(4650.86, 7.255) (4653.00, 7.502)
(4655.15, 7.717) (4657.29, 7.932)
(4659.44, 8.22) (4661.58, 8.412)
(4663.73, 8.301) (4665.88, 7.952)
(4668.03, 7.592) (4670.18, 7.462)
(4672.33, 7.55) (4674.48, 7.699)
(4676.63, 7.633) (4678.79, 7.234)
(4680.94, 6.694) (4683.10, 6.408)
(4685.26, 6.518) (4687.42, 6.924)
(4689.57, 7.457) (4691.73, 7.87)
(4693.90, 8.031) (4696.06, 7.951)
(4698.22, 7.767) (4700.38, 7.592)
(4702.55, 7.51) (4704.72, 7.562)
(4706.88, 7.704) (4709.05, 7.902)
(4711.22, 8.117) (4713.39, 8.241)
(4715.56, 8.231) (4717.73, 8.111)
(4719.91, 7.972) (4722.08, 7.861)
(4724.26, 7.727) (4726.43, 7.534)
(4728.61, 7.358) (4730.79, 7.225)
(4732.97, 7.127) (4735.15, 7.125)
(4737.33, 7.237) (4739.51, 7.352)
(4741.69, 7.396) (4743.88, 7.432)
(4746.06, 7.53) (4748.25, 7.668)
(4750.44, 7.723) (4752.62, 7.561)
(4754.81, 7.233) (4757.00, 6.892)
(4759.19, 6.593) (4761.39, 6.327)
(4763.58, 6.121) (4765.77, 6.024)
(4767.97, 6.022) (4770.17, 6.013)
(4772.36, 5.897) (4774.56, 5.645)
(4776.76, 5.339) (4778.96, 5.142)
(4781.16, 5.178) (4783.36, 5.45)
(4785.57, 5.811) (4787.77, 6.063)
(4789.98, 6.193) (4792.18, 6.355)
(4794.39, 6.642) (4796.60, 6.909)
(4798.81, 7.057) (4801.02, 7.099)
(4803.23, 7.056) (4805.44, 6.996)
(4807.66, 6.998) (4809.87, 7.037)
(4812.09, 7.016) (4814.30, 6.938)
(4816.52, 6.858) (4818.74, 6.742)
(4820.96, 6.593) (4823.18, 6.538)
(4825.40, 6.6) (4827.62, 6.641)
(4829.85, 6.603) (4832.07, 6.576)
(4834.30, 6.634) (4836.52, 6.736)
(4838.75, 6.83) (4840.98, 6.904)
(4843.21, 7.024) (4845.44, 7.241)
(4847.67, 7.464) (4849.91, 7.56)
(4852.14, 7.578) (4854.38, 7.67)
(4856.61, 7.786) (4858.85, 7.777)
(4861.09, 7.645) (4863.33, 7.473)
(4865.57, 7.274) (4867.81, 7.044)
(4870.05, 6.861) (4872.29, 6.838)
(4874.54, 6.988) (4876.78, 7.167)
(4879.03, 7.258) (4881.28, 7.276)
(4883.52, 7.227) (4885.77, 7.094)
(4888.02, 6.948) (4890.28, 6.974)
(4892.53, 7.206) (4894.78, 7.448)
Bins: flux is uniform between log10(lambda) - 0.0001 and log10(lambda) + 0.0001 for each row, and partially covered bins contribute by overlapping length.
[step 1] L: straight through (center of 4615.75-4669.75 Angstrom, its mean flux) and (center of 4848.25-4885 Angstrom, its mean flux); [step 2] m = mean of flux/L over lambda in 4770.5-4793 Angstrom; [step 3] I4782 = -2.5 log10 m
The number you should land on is 0.28 mag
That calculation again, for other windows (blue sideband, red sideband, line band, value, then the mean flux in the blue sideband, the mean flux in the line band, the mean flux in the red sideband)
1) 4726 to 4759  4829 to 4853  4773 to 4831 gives 0.112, 7.34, 6.44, 7.01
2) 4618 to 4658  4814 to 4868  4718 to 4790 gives 0.075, 7.41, 6.74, 7.07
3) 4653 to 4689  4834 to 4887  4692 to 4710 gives -0.041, 7.51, 7.76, 7.23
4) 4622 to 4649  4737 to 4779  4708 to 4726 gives -0.161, 7.33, 8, 6.68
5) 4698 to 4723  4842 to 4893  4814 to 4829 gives 0.118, 7.89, 6.68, 7.28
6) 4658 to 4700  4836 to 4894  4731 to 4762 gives 0.030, 7.57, 7.24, 7.23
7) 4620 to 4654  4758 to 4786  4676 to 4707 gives -0.101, 7.34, 7.38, 5.81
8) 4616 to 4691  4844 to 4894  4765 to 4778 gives 0.257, 7.45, 5.81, 7.29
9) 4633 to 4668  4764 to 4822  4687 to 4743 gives -0.092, 7.6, 7.66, 6.35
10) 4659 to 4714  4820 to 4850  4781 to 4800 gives 0.135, 7.62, 6.24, 6.83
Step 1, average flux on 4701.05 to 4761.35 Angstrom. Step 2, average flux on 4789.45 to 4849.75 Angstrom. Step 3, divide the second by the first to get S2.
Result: 0.91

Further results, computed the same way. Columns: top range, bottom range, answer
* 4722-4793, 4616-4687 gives 0.89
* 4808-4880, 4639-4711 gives 0.94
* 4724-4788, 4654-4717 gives 0.87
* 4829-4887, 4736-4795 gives 1.11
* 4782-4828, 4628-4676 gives 0.88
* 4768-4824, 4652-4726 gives 0.83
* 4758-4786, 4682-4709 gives 0.78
